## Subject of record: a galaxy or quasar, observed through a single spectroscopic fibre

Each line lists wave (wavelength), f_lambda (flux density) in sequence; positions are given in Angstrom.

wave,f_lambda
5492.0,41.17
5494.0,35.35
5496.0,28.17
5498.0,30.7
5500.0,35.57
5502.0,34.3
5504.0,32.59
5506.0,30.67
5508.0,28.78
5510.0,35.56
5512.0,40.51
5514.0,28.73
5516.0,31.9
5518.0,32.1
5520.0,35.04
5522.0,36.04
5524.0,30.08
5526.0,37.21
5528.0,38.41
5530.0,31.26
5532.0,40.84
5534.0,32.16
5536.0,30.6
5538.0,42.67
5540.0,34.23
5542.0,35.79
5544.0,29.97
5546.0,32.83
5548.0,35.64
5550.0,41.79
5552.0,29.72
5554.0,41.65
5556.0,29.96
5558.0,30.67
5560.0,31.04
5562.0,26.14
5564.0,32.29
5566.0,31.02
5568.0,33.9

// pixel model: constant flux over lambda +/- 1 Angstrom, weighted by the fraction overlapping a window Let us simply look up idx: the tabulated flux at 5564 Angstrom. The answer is 32.29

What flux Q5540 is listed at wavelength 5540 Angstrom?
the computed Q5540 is 34.23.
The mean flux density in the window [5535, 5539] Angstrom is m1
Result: 36.6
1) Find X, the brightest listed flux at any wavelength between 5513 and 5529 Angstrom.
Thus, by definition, 38.41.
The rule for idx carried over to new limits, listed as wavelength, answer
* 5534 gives 32.16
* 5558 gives 30.67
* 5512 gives 40.51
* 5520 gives 35.04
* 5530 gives 31.26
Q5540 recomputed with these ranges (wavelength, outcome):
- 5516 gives 31.9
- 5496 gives 28.17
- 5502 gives 34.3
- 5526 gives 37.21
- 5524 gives 30.08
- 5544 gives 29.97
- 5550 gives 41.79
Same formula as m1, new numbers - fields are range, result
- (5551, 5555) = 35.7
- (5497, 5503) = 33.5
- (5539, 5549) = 33.7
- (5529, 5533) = 36.1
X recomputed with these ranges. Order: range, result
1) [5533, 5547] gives 42.67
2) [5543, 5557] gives 41.79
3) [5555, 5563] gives 31.04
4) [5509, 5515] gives 40.51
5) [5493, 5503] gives 35.57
